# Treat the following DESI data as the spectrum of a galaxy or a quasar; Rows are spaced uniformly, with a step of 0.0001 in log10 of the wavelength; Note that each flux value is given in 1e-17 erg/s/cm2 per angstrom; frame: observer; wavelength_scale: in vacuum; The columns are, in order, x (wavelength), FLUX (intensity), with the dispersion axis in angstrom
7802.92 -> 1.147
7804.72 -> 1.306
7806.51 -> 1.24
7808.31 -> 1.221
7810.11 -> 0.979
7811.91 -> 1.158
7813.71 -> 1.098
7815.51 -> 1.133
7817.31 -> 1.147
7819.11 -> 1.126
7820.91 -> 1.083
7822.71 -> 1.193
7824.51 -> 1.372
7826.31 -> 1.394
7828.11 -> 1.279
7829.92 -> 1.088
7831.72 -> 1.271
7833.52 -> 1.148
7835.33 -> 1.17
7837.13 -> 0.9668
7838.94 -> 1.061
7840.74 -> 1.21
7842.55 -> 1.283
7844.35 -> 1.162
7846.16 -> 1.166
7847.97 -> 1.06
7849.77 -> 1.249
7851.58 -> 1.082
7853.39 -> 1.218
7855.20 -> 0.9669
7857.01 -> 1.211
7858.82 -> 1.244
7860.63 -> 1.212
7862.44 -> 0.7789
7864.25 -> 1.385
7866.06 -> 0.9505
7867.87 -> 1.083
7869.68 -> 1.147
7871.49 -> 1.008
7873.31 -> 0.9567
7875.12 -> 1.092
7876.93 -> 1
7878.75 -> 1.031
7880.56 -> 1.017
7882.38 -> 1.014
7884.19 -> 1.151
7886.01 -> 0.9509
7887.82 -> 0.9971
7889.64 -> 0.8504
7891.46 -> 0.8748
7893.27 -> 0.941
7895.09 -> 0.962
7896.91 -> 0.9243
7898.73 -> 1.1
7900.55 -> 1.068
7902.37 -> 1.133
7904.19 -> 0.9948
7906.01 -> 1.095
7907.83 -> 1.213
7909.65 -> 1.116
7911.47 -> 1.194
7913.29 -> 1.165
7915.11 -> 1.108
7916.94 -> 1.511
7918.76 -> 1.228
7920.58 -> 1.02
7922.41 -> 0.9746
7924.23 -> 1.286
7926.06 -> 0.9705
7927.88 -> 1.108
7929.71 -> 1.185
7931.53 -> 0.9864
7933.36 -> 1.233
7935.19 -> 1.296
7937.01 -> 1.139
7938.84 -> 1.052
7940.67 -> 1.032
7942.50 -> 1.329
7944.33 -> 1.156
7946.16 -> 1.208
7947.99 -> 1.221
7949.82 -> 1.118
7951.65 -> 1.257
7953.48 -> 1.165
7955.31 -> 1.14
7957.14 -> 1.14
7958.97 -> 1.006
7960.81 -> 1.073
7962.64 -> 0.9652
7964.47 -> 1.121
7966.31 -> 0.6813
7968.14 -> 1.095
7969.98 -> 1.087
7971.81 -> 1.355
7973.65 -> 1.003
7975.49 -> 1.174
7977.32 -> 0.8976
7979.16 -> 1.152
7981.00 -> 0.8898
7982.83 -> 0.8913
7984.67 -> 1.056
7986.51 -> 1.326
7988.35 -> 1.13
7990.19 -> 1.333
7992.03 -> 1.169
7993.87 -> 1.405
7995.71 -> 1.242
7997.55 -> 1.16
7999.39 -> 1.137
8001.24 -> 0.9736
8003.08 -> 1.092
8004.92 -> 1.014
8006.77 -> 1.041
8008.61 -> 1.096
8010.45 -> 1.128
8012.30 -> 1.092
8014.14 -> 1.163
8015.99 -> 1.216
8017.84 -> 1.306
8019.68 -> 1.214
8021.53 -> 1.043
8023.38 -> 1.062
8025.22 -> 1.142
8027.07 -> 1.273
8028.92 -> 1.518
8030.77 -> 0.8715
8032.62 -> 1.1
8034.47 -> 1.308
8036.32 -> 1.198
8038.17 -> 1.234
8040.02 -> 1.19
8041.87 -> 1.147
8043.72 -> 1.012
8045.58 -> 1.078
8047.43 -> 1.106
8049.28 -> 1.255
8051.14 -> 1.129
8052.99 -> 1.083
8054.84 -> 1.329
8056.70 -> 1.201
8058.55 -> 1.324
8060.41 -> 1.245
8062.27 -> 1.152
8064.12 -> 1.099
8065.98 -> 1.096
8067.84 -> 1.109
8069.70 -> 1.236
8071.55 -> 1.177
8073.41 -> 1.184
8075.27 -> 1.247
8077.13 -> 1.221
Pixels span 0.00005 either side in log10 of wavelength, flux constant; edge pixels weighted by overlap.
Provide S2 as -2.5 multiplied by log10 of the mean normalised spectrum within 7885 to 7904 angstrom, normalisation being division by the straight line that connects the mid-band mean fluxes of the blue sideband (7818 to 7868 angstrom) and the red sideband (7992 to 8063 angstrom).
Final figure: 0.18 mag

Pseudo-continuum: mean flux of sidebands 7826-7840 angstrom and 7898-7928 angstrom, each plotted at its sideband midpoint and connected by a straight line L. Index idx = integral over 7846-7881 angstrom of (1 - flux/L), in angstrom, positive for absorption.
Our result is 1.8 angstrom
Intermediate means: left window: 1.16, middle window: 1.09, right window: 1.14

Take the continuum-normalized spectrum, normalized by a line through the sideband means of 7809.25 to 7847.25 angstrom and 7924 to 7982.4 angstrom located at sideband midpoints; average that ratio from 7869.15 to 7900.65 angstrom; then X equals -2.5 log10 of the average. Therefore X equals 0.14 mag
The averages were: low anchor 1.17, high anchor 1.11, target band 1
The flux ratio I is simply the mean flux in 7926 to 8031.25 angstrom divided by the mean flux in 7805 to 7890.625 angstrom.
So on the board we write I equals 1.0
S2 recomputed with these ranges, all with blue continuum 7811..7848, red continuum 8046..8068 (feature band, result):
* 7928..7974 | 0.05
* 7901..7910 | 0.06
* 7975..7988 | 0.12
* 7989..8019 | 0.01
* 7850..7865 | 0.03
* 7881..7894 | 0.21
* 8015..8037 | -0.01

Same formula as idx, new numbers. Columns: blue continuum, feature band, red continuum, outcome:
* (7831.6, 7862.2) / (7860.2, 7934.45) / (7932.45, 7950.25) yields 5.8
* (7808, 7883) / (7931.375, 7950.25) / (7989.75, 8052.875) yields -0.4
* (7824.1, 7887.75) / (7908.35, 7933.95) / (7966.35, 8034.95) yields -0.5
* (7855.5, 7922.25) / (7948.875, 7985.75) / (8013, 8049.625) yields 2.0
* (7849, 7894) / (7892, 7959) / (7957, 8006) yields -3.4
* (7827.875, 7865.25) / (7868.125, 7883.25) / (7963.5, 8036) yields 1.5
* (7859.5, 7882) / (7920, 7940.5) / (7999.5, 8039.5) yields -0.4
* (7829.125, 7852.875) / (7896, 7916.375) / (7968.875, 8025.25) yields 0.6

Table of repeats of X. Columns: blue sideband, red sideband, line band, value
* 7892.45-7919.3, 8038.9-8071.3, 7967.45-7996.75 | 0.00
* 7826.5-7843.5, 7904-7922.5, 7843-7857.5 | 0.03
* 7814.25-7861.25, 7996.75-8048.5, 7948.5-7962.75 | 0.03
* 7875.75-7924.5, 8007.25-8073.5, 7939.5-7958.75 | -0.06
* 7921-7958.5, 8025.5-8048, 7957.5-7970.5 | 0.15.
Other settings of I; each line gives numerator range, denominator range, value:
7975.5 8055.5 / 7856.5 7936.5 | 1.05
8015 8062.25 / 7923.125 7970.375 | 1.06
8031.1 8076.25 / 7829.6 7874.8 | 1.04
